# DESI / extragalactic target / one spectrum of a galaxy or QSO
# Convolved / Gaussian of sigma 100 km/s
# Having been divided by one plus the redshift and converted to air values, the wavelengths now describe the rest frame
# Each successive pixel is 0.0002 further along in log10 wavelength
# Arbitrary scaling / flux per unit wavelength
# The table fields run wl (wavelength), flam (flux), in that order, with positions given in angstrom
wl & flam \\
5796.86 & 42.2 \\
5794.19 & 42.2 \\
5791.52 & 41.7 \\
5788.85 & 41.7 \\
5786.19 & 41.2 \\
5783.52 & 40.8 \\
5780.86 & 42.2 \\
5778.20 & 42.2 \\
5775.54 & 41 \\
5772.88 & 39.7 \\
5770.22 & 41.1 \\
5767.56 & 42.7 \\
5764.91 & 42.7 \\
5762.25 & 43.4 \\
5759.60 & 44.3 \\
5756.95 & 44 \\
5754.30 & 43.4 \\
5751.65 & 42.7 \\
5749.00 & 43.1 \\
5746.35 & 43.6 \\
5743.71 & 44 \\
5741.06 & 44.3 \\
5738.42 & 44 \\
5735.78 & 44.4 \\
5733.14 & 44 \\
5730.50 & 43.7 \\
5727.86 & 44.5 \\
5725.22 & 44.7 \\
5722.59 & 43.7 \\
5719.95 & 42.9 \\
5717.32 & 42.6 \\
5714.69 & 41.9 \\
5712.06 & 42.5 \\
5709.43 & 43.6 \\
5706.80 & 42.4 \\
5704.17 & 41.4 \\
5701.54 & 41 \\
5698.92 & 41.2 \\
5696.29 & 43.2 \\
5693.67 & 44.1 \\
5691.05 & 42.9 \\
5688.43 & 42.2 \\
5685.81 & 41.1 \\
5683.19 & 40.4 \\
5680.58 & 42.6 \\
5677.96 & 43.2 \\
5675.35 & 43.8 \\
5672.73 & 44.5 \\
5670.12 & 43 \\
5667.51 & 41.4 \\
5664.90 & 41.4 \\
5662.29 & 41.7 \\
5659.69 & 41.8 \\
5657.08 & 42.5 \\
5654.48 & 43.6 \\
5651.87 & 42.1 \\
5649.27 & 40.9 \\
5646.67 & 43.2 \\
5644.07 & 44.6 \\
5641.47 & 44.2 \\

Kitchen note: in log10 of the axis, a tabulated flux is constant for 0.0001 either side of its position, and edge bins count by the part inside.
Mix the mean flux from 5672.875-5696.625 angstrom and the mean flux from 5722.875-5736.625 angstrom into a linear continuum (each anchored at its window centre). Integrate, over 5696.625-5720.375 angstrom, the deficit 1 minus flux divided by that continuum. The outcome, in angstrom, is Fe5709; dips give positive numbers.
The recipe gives 0.7 angstrom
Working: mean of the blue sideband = 42.7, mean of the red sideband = 44.2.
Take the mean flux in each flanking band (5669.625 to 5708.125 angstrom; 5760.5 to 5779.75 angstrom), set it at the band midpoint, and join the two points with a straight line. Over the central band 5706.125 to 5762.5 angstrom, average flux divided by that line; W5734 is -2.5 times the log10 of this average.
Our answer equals -0.036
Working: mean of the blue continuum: 42.4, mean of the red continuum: 41.9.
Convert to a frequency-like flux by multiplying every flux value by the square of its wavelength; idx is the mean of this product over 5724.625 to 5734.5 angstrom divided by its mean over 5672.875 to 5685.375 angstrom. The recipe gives 1.1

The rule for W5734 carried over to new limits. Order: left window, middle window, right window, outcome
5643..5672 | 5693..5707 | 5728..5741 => 0.032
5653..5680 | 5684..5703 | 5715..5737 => 0.025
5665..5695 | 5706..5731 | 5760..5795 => -0.025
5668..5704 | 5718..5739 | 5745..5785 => -0.037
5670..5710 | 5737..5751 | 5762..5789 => -0.046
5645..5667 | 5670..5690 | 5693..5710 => -0.009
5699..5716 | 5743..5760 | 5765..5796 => -0.045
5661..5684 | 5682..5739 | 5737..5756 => 0.006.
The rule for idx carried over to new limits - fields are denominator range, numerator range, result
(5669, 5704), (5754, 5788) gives 1.02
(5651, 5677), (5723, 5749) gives 1.06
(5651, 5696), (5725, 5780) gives 1.04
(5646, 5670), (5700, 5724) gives 1.03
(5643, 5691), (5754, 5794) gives 1.03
